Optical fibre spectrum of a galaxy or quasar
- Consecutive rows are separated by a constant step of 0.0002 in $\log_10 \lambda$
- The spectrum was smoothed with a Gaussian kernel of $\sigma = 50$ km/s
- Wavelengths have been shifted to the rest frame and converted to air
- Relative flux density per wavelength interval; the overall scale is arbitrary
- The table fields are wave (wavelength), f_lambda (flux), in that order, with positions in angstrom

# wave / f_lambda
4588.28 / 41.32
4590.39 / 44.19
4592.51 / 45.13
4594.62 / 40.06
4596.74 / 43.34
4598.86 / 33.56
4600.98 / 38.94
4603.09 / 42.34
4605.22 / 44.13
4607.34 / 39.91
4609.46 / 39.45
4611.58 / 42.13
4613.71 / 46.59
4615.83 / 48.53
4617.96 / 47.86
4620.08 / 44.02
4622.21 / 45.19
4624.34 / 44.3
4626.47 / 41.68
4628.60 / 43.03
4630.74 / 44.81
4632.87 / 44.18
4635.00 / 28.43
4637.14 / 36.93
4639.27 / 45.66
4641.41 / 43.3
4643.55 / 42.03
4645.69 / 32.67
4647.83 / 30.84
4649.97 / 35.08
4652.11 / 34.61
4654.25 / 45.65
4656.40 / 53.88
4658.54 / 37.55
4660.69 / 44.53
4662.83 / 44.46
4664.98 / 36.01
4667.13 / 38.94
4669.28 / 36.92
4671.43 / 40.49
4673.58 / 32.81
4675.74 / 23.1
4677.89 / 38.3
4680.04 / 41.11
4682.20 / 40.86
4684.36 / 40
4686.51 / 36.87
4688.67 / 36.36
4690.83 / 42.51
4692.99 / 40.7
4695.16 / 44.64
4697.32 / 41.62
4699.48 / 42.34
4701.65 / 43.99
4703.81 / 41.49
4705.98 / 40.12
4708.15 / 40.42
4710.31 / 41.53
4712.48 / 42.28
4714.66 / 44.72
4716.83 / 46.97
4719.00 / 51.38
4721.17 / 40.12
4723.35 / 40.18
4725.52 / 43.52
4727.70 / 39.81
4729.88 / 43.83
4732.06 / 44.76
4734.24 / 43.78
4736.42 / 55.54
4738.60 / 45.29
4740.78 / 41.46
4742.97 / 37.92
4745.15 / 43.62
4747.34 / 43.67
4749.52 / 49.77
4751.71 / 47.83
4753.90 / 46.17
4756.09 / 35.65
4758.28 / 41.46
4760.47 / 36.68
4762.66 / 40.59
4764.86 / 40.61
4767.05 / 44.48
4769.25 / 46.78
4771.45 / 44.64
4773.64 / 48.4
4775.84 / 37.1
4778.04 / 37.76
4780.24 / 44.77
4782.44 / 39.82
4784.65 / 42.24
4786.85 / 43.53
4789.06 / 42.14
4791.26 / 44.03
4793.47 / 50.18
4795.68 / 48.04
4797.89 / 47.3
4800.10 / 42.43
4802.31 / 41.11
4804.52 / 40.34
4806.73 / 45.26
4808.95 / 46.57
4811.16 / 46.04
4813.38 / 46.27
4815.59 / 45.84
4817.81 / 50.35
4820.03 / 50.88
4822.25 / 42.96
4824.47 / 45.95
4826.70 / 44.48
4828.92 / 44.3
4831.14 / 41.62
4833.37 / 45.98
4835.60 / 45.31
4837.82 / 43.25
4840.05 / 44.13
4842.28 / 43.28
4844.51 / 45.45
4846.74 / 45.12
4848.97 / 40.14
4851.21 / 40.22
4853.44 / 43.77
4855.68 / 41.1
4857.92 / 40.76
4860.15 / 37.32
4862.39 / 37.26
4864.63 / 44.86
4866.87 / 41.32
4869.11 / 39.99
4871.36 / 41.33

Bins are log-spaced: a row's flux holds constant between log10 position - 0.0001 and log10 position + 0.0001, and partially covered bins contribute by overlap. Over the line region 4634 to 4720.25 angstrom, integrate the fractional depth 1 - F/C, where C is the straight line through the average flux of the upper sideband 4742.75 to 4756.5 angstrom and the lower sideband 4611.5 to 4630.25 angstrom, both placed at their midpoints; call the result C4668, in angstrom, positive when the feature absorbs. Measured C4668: 8.83 angstrom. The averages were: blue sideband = 44.9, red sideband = 44.3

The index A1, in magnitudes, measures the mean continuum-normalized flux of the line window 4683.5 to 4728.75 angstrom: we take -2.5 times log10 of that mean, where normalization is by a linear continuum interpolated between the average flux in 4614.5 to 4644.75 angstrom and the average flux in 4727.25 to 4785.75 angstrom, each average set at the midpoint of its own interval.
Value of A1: 0.026 mag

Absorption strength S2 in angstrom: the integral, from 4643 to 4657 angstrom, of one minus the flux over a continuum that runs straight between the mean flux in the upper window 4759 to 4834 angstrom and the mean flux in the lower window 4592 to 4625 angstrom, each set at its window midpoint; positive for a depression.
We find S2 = 1.4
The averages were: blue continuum 42.8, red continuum 44.1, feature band 38.7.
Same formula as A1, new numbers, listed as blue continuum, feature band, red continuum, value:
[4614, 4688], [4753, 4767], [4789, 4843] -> 0.08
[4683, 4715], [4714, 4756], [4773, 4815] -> -0.06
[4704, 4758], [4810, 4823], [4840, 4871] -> -0.12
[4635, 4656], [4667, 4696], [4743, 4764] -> 0.05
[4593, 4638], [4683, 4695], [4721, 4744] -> 0.08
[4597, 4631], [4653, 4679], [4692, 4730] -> 0.09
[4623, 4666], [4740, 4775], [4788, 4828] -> 0.02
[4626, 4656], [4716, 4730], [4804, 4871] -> -0.06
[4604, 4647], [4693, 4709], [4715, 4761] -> 0.03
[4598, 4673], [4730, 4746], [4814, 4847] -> -0.03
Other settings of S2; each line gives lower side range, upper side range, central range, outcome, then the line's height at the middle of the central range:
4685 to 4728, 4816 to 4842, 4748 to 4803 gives 0.69 angstrom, 43.9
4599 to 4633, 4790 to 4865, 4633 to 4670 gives 3.42 angstrom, 43.4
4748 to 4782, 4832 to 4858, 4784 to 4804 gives -0.70 angstrom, 43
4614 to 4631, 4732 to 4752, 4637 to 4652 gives 2.38 angstrom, 45.1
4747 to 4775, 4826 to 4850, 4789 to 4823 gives -1.53 angstrom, 43.8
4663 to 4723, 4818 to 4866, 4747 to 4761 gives -0.57 angstrom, 41.6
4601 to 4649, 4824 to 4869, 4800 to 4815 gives -0.59 angstrom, 42.5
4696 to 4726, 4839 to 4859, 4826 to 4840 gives -0.48 angstrom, 42.7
